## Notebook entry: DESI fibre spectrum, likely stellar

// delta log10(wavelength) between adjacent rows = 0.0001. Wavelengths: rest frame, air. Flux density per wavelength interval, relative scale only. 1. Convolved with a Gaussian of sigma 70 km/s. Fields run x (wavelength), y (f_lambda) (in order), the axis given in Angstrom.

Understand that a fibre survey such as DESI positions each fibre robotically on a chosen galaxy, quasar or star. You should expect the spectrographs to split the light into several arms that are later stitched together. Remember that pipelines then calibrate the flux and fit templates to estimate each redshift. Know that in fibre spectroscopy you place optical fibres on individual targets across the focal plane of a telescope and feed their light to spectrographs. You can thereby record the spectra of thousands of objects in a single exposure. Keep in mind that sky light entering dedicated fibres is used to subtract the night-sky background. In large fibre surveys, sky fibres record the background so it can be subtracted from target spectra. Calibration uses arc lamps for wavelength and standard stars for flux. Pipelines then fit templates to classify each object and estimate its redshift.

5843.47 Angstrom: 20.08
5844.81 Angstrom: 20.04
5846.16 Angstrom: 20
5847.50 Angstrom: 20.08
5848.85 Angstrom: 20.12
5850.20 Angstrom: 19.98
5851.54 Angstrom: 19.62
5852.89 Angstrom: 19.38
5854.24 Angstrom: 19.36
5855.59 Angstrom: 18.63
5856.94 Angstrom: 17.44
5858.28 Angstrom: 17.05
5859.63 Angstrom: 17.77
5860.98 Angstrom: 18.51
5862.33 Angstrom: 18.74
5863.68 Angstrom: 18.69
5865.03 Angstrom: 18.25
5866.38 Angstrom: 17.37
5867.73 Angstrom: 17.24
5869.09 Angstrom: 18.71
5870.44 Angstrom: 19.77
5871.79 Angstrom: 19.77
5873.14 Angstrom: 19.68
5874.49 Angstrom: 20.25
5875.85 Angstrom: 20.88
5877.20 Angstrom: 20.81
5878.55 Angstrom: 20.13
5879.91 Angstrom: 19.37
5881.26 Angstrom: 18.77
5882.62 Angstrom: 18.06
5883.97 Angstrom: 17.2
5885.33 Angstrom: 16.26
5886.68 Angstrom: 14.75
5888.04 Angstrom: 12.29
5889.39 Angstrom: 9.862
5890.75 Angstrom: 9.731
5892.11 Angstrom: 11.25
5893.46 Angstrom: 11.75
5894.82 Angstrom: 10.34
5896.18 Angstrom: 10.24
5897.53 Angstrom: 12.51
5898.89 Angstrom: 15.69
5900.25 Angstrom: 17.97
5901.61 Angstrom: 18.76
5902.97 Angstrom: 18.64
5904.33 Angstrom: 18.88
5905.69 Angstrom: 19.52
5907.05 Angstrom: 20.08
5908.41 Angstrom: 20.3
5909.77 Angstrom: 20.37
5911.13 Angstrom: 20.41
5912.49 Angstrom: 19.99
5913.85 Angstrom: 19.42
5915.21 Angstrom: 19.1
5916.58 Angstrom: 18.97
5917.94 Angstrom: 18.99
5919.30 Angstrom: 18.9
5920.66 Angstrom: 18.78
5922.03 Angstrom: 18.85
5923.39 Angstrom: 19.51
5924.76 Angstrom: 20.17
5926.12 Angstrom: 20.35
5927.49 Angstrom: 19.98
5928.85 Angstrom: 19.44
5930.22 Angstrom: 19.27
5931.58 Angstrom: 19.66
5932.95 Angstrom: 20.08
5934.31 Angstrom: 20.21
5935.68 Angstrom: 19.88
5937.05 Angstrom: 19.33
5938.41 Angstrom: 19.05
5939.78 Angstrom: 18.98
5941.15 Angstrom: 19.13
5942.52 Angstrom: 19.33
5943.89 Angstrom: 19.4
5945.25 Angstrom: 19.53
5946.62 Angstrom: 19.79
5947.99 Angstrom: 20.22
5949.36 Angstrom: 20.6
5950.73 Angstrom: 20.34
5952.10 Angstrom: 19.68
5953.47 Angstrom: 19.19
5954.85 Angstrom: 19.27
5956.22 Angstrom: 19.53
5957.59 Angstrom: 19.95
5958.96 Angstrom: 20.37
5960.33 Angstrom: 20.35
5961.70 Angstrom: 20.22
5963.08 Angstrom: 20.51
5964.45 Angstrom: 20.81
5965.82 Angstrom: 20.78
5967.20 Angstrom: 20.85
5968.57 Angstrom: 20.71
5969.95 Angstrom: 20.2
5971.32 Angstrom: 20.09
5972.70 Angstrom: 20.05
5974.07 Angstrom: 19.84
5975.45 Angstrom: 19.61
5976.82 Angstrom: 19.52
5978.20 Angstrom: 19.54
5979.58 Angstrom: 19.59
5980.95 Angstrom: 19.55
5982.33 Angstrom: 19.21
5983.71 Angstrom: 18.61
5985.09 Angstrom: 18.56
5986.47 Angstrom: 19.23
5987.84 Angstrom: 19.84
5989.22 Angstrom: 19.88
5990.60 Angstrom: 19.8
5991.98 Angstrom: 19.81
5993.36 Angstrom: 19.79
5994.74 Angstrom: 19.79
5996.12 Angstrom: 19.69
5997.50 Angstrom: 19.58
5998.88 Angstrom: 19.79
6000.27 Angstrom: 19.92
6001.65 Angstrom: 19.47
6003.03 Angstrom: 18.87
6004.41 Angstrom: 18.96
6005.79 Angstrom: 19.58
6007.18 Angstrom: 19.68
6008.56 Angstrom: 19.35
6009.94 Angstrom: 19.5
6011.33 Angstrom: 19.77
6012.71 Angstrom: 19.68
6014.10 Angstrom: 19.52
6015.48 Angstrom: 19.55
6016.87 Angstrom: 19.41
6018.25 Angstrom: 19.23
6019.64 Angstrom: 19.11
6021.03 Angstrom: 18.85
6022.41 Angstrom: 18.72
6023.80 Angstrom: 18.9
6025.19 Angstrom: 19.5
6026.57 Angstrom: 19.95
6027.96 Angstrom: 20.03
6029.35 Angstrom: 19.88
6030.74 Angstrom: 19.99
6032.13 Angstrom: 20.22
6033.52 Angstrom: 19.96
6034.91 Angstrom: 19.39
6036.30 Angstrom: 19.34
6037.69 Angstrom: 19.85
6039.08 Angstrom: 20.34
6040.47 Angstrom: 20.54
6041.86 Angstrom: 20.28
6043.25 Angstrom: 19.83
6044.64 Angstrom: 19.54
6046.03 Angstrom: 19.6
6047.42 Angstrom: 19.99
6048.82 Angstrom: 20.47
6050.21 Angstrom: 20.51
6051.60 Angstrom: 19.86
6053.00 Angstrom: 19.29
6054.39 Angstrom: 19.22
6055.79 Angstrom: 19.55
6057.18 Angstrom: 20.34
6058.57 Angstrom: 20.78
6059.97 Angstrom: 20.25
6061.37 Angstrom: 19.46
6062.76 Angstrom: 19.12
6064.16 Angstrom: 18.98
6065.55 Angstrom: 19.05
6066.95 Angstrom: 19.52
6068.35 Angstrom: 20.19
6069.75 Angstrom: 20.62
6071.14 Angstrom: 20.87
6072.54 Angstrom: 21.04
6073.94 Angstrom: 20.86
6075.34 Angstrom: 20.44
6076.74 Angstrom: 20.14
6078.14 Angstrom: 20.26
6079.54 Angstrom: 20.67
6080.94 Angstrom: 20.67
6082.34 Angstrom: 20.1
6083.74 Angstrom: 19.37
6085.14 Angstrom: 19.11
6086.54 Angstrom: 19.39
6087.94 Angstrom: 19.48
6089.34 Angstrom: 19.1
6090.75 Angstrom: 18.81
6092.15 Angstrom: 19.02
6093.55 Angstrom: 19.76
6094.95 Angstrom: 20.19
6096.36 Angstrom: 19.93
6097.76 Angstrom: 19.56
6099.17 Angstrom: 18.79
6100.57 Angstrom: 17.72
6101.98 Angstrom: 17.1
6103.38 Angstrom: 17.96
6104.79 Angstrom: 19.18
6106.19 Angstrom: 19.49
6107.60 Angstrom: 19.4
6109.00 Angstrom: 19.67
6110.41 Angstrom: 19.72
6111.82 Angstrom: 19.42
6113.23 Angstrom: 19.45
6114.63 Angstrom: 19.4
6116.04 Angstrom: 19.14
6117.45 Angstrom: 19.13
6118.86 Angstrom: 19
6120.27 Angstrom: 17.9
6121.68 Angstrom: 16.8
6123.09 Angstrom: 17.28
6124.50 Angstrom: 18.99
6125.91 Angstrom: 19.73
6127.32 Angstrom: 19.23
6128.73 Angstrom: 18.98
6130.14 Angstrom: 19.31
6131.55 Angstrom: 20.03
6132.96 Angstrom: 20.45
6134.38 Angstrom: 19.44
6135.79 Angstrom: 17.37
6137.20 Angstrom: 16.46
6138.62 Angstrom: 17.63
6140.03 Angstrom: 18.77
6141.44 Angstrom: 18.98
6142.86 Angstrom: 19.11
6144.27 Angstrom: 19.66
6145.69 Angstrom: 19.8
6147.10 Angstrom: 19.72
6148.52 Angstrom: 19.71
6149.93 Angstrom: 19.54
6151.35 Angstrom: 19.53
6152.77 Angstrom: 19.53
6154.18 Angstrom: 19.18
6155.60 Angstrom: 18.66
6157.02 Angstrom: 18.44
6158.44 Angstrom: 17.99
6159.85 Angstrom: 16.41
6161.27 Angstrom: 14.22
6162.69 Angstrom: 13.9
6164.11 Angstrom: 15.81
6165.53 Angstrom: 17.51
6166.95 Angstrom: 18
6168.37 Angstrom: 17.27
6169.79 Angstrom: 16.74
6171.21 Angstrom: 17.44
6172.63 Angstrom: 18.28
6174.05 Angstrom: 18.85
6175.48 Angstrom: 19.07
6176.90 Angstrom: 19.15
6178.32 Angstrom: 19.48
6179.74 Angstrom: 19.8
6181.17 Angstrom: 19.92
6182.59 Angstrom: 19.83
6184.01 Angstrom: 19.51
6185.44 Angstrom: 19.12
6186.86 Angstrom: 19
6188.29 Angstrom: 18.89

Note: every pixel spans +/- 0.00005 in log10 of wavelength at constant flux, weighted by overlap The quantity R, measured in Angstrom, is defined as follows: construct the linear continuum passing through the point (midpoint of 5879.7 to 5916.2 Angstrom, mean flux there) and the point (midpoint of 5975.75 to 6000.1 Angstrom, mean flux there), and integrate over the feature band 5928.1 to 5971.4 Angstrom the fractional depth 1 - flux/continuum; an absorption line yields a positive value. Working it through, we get -4.1 Angstrom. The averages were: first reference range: 16.3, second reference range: 19.5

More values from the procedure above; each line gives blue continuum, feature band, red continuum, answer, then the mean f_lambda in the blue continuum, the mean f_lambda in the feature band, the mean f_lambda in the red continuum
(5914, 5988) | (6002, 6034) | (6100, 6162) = -0.2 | 19.7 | 19.5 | 18.7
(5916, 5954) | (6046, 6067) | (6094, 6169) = -0.9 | 19.6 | 19.8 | 18.6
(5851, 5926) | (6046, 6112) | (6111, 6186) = -4.8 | 17.7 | 19.7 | 18.6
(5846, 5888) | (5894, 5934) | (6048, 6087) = 1.2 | 18.7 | 18.5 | 20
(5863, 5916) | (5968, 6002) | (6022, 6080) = -1.5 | 17.3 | 19.7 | 19.9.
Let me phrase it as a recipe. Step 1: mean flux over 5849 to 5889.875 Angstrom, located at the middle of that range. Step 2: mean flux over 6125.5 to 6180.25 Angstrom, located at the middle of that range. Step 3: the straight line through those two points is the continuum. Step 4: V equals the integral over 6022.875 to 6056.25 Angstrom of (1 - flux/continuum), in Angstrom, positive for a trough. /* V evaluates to -2.7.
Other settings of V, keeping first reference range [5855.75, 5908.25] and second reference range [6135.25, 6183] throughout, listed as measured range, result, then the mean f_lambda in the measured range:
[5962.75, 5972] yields -1.7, 20.6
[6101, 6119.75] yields -1.0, 19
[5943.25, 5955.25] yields -1.7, 19.8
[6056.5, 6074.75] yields -2.3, 20.1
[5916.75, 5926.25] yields -1.2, 19.3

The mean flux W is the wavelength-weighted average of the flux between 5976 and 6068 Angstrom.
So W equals 19.6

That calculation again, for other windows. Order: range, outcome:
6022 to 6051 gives 19.9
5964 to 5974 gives 20.5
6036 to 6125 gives 19.5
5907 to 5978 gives 19.8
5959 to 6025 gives 19.7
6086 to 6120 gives 19.1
